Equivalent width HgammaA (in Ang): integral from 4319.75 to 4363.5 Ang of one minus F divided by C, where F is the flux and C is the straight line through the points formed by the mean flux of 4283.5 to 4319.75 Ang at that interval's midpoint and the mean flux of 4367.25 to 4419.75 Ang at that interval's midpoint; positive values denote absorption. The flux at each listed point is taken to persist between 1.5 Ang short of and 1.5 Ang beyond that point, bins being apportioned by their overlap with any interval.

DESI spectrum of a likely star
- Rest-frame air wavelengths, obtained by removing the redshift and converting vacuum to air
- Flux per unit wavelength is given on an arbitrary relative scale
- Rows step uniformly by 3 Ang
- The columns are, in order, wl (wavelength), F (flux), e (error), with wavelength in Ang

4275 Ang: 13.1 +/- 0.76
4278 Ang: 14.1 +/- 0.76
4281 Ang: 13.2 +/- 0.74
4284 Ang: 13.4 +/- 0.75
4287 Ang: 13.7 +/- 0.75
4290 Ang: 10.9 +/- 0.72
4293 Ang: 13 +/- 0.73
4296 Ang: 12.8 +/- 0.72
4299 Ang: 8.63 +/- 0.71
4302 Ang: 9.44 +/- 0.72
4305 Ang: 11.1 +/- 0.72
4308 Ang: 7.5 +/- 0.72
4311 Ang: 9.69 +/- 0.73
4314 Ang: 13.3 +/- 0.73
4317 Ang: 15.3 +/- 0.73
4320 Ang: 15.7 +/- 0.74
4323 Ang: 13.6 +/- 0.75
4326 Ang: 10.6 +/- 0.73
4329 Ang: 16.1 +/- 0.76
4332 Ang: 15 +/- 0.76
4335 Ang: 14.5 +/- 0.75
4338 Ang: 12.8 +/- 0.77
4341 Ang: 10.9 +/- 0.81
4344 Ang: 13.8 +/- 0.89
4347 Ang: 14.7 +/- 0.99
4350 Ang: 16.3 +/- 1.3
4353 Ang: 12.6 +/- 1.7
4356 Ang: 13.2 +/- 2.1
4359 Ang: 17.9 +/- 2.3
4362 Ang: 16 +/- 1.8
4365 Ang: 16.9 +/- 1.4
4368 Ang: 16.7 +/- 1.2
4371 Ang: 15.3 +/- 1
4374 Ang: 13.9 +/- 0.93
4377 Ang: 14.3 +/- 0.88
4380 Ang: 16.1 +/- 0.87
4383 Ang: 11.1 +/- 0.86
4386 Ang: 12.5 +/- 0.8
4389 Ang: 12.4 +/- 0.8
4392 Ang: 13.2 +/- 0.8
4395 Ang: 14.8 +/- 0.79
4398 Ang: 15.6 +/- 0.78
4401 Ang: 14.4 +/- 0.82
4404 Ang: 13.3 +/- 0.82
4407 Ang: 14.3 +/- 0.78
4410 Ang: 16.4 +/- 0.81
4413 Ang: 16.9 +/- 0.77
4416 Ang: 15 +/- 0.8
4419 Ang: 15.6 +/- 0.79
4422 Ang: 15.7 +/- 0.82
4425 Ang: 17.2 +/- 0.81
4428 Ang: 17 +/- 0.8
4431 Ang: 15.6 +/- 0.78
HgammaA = -4.4 Ang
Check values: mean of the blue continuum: 11.7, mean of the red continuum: 14.5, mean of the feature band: 14.2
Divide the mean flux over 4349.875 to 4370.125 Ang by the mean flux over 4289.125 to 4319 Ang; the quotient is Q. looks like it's 1.39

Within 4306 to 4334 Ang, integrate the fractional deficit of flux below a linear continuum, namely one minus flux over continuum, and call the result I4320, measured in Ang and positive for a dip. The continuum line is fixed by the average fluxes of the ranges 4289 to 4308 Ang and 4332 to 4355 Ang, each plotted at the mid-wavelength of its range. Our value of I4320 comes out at -1.8 Ang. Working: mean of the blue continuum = 10.7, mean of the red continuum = 13.7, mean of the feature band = 13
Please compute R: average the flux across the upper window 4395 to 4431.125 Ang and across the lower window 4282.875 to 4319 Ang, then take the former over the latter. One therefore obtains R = 1.3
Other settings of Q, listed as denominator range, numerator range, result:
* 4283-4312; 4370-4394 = 1.24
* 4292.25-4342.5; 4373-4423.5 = 1.17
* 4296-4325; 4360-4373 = 1.39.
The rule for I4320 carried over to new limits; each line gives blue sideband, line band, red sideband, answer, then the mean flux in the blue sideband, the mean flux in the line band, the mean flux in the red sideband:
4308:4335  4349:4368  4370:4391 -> -2.87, 13.4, 15.6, 13.6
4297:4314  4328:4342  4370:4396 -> -3.35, 9.73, 13.9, 13.7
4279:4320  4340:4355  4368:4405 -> -0.77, 11.9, 13.7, 14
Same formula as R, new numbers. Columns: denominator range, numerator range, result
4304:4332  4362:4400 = 1.14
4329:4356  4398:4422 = 1.09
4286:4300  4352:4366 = 1.30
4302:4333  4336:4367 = 1.16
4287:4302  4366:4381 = 1.34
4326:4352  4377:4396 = 0.95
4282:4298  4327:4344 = 1.09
